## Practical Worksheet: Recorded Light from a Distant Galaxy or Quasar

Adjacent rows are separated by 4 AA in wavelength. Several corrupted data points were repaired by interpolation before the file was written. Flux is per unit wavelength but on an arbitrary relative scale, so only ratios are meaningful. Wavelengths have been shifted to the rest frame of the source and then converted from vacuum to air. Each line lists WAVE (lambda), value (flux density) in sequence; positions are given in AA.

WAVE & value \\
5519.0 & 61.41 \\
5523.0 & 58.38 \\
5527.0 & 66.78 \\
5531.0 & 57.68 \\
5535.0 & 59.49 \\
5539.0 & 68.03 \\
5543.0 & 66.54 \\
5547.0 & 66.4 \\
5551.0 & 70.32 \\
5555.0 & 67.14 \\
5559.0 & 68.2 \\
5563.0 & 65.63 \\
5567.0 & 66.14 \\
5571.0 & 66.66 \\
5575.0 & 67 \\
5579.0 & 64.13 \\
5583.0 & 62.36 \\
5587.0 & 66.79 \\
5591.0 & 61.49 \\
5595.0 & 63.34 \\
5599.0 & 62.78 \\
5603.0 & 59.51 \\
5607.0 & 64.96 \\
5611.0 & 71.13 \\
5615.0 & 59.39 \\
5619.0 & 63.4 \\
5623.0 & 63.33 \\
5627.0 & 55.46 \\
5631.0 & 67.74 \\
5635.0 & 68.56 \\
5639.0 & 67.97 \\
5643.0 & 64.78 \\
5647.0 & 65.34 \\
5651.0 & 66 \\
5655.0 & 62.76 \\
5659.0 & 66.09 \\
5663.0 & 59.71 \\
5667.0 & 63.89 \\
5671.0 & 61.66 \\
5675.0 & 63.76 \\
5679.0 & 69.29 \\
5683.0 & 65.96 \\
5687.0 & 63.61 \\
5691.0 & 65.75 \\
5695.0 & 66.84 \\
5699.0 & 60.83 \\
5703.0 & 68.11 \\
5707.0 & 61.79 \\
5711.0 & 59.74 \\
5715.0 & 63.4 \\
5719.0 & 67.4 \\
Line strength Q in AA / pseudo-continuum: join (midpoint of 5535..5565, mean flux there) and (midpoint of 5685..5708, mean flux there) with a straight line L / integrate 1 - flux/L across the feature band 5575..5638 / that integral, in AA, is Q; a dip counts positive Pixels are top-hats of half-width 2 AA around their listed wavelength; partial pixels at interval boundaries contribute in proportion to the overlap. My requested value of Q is 2.1 AA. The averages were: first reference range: 66.9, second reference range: 64.6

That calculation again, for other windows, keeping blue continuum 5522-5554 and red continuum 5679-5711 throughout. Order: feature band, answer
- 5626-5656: -0.28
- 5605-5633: 0.41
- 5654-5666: 0.31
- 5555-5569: -0.48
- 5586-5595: 0.12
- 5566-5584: -0.24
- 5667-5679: 0.12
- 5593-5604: 0.42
